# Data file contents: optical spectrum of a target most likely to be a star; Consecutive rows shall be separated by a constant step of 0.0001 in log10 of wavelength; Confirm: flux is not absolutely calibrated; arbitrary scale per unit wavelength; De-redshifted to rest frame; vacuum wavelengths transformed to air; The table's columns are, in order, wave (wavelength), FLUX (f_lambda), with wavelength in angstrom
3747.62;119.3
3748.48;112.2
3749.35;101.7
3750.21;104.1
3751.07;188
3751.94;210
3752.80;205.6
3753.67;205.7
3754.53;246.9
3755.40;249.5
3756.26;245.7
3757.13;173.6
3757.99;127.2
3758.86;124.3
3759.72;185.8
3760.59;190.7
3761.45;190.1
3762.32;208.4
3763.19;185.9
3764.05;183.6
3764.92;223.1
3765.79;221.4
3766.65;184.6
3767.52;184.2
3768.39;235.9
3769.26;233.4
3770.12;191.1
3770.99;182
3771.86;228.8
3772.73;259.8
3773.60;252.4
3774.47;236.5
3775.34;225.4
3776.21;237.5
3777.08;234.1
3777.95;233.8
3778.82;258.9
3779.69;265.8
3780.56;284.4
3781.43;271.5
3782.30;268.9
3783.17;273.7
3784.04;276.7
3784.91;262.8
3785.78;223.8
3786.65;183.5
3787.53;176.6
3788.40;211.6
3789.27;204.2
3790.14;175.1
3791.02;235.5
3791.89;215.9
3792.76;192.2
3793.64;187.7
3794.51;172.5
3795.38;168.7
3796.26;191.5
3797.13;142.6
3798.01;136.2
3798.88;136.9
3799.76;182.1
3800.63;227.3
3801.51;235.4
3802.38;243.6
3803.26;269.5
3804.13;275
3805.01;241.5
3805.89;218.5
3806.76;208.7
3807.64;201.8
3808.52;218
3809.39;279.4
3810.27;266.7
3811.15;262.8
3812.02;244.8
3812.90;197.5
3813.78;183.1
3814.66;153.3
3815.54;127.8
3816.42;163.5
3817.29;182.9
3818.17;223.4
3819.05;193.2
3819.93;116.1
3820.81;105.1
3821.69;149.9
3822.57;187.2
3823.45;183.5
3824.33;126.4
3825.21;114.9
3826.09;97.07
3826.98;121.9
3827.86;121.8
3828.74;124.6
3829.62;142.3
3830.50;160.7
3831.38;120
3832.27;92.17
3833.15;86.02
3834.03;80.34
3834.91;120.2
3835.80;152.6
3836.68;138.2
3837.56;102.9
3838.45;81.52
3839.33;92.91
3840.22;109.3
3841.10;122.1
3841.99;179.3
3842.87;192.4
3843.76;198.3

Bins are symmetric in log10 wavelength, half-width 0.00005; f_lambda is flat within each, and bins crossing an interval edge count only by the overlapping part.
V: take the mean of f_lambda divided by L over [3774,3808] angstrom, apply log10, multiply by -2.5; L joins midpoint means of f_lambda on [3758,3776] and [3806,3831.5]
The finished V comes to -0.159 mag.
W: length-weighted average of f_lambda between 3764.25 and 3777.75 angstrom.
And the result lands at 221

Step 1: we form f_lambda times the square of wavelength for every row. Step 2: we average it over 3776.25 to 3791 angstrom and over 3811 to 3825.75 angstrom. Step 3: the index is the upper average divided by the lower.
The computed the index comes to 0.72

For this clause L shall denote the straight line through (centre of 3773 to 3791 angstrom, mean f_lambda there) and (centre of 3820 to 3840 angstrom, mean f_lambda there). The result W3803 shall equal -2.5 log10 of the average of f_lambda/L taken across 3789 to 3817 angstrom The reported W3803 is -0.11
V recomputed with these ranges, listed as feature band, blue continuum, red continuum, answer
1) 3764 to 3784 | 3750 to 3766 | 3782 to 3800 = -0.19 mag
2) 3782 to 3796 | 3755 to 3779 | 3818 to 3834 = -0.17 mag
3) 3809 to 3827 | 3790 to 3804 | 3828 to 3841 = -0.15 mag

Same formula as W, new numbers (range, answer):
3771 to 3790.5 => 237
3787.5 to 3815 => 209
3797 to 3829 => 186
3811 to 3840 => 142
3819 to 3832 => 135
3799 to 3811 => 234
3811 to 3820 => 187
